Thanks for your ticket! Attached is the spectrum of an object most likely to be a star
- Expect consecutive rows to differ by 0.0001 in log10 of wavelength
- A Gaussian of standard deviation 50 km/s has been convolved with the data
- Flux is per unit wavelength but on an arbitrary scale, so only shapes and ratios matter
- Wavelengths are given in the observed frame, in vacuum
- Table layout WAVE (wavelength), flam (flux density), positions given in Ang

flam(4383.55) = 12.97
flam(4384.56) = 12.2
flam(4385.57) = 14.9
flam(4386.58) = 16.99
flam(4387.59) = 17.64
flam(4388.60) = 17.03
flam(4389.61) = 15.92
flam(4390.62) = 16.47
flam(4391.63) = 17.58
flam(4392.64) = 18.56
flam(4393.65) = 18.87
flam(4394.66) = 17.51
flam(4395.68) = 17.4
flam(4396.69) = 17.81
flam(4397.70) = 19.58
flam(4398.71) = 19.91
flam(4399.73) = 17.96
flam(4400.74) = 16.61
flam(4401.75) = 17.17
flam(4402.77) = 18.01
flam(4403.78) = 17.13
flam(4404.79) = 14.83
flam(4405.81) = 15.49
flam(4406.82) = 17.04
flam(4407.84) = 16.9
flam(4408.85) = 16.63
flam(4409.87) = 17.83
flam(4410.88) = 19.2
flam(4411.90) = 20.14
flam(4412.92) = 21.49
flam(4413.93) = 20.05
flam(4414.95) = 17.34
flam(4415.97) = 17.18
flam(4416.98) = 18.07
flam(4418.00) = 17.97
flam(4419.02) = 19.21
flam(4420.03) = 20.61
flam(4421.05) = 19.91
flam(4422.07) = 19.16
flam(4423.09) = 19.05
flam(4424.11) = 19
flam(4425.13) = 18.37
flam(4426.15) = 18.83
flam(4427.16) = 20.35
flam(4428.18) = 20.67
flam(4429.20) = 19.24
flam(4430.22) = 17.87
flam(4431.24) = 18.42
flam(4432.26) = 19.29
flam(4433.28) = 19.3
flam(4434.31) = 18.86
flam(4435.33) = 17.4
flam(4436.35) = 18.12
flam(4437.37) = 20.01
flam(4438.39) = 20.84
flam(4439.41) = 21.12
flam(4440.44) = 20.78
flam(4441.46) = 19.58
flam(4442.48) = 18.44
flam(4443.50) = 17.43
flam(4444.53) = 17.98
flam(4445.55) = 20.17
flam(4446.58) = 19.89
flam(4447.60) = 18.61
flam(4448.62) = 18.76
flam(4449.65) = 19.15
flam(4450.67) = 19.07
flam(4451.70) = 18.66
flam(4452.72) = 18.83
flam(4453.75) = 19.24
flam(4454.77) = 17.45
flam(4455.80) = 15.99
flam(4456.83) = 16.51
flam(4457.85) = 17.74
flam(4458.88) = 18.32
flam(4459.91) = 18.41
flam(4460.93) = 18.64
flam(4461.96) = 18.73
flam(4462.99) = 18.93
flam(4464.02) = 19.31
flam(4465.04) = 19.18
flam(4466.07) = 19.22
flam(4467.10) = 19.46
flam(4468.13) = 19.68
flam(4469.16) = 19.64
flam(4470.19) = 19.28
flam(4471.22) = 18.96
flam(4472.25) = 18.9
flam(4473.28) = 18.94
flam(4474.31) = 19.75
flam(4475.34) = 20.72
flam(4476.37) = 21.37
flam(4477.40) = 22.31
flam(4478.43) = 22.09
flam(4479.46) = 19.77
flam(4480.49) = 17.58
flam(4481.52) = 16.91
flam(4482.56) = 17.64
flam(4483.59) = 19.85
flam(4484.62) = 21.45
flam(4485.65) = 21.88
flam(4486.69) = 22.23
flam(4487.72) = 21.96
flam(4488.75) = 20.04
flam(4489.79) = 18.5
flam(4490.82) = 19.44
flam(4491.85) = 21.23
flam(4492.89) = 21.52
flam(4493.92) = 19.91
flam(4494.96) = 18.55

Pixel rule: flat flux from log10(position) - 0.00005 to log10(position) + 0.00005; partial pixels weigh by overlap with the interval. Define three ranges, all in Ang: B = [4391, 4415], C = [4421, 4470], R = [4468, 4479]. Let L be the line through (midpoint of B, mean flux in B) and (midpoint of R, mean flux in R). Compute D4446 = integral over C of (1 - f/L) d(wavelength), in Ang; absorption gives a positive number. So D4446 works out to 0.9 Ang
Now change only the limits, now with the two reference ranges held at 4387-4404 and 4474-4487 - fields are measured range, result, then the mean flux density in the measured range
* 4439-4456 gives 0.3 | 18.9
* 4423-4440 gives -0.4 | 19.2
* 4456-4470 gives 0.7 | 18.7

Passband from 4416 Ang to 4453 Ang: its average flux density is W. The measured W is 19.1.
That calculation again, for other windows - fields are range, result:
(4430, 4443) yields 19.3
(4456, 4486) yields 19.3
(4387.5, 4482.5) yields 18.7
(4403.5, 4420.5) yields 18.1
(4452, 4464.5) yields 18.2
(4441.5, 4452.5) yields 18.9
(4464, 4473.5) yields 19.3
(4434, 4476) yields 19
